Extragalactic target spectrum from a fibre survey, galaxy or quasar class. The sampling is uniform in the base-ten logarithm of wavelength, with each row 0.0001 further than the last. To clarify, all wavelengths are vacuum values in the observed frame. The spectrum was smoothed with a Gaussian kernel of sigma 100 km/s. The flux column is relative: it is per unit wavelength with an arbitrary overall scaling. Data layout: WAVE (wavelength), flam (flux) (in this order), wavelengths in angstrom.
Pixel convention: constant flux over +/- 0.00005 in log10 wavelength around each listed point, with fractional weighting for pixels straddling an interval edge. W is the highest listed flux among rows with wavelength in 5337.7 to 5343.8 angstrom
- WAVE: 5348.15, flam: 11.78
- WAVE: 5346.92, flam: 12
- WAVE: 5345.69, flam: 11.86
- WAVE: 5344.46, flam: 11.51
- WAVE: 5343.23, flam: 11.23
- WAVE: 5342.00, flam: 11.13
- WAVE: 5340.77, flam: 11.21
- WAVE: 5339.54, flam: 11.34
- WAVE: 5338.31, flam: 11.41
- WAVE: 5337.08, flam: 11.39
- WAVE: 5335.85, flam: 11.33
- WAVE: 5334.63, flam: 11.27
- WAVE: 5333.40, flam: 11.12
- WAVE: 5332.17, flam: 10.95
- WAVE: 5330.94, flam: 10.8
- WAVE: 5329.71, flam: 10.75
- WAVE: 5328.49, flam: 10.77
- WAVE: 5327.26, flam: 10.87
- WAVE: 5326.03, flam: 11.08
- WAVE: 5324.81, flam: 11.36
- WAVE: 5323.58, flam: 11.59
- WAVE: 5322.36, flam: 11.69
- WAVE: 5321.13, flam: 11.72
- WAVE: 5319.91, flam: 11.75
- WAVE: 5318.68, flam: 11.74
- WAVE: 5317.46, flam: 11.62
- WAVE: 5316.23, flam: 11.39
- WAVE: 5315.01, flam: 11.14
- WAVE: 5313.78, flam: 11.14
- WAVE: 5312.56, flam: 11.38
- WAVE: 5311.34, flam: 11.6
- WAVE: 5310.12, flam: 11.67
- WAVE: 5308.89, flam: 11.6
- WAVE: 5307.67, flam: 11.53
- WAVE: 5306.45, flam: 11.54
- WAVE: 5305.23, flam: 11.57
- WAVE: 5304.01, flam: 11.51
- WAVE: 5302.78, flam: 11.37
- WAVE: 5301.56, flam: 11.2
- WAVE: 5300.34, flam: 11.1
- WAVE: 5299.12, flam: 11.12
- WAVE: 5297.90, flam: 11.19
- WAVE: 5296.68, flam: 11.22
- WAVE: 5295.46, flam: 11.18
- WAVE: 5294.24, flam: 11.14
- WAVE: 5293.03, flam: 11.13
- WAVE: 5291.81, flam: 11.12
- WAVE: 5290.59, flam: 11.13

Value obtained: 11.41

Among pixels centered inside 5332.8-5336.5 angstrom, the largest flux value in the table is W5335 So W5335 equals 11.33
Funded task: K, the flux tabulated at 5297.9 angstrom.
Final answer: 11.19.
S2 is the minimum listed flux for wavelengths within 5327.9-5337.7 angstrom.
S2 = 10.75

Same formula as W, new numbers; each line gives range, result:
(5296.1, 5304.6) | 11.51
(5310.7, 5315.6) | 11.6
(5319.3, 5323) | 11.75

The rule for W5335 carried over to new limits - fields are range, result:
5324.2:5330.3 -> 11.36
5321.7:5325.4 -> 11.69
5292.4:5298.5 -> 11.22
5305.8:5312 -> 11.67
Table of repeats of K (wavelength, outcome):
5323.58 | 11.59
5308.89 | 11.6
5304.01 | 11.51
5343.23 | 11.23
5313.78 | 11.14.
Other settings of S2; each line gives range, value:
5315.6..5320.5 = 11.39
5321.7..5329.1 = 10.77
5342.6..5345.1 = 11.23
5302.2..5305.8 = 11.37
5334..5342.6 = 11.13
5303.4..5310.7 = 11.51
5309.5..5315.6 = 11.14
